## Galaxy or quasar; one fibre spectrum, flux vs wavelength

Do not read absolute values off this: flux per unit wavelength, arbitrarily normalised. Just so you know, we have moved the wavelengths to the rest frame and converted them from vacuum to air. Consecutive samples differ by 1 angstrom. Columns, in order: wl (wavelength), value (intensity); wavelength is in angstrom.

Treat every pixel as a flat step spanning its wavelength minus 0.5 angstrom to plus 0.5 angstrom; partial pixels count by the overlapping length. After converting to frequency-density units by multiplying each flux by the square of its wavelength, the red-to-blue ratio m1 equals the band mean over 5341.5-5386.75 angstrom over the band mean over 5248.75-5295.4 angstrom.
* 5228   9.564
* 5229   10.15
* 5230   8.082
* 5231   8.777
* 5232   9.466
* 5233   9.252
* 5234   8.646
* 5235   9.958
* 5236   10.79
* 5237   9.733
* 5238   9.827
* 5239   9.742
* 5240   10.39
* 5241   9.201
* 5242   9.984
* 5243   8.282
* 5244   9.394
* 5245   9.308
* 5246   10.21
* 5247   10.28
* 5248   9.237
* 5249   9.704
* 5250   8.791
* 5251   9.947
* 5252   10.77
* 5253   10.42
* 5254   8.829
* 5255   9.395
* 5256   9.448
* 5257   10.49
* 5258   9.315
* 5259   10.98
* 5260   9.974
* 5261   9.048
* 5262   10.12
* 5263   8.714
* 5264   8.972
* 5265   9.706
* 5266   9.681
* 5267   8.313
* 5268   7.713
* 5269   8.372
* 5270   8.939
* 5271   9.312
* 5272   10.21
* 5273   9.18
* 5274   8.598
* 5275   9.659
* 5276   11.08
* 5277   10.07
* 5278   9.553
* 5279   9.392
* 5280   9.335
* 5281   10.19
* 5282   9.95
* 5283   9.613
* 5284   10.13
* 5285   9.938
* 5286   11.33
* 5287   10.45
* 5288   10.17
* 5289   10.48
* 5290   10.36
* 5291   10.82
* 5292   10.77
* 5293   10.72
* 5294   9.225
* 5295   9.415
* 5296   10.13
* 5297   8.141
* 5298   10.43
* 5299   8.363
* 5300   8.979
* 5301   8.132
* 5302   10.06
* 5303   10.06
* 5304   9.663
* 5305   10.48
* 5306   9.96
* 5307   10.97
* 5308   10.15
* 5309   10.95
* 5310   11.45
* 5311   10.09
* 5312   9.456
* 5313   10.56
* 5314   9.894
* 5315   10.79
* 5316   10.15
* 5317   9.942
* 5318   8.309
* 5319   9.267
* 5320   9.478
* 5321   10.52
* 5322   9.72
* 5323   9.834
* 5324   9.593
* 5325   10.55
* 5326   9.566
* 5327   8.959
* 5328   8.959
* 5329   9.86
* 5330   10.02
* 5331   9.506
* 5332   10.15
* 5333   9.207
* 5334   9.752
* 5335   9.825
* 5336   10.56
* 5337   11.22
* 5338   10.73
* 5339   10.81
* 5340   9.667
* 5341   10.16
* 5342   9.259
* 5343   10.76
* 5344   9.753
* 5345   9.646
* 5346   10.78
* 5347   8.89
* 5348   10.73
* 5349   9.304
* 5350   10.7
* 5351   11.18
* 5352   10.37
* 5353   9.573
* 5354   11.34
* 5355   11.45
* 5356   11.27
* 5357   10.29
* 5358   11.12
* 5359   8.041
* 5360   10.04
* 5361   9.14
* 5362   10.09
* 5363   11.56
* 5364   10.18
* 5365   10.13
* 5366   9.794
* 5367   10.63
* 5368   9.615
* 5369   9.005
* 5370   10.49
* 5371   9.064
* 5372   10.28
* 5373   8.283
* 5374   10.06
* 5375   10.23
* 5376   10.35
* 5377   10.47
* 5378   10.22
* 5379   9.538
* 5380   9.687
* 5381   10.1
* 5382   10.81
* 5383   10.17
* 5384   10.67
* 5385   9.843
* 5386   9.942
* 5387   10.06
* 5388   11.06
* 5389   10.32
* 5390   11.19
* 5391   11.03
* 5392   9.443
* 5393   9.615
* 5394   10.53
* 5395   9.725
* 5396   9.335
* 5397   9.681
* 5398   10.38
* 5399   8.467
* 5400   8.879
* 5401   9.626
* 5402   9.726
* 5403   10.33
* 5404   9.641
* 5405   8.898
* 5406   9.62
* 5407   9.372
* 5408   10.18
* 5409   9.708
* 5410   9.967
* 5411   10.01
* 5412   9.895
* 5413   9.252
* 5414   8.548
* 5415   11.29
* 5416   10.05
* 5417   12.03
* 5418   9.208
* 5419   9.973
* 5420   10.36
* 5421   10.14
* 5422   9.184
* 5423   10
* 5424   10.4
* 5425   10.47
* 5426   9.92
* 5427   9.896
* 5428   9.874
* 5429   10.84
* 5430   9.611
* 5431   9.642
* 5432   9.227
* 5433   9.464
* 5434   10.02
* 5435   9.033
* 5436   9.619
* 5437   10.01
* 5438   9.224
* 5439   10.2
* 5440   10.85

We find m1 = 1.07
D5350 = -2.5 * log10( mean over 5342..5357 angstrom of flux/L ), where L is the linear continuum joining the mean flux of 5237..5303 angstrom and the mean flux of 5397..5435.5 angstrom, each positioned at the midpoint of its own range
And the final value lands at -0.07 mag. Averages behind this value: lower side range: 9.66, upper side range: 9.82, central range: 10.4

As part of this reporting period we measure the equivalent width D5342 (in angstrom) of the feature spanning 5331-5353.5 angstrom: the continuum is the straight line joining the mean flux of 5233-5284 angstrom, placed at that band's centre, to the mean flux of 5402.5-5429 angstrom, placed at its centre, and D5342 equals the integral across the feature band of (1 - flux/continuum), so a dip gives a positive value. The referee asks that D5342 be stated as -0.8 angstrom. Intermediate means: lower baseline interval 9.58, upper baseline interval 9.95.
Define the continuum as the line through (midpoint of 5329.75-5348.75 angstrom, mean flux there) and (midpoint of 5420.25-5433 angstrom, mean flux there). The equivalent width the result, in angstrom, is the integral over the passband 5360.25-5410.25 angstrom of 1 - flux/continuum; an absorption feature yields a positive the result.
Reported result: 0.2 angstrom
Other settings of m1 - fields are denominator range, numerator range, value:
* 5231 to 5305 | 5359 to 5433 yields 1.08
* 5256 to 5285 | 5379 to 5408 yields 1.09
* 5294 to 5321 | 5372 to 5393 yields 1.06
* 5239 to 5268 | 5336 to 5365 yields 1.11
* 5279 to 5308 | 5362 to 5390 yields 1.05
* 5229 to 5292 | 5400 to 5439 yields 1.08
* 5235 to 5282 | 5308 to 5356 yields 1.08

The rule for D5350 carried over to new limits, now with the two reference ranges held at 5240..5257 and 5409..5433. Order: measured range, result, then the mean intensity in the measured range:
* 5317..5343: -0.005 mag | 9.84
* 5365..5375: 0.014 mag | 9.74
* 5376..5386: -0.029 mag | 10.2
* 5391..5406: 0.032 mag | 9.64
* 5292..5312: -0.015 mag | 9.87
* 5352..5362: -0.044 mag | 10.2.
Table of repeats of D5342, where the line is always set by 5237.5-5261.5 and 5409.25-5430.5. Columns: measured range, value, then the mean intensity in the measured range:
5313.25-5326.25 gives 0.0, 9.84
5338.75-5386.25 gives -0.9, 10.1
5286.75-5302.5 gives 0.0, 9.78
